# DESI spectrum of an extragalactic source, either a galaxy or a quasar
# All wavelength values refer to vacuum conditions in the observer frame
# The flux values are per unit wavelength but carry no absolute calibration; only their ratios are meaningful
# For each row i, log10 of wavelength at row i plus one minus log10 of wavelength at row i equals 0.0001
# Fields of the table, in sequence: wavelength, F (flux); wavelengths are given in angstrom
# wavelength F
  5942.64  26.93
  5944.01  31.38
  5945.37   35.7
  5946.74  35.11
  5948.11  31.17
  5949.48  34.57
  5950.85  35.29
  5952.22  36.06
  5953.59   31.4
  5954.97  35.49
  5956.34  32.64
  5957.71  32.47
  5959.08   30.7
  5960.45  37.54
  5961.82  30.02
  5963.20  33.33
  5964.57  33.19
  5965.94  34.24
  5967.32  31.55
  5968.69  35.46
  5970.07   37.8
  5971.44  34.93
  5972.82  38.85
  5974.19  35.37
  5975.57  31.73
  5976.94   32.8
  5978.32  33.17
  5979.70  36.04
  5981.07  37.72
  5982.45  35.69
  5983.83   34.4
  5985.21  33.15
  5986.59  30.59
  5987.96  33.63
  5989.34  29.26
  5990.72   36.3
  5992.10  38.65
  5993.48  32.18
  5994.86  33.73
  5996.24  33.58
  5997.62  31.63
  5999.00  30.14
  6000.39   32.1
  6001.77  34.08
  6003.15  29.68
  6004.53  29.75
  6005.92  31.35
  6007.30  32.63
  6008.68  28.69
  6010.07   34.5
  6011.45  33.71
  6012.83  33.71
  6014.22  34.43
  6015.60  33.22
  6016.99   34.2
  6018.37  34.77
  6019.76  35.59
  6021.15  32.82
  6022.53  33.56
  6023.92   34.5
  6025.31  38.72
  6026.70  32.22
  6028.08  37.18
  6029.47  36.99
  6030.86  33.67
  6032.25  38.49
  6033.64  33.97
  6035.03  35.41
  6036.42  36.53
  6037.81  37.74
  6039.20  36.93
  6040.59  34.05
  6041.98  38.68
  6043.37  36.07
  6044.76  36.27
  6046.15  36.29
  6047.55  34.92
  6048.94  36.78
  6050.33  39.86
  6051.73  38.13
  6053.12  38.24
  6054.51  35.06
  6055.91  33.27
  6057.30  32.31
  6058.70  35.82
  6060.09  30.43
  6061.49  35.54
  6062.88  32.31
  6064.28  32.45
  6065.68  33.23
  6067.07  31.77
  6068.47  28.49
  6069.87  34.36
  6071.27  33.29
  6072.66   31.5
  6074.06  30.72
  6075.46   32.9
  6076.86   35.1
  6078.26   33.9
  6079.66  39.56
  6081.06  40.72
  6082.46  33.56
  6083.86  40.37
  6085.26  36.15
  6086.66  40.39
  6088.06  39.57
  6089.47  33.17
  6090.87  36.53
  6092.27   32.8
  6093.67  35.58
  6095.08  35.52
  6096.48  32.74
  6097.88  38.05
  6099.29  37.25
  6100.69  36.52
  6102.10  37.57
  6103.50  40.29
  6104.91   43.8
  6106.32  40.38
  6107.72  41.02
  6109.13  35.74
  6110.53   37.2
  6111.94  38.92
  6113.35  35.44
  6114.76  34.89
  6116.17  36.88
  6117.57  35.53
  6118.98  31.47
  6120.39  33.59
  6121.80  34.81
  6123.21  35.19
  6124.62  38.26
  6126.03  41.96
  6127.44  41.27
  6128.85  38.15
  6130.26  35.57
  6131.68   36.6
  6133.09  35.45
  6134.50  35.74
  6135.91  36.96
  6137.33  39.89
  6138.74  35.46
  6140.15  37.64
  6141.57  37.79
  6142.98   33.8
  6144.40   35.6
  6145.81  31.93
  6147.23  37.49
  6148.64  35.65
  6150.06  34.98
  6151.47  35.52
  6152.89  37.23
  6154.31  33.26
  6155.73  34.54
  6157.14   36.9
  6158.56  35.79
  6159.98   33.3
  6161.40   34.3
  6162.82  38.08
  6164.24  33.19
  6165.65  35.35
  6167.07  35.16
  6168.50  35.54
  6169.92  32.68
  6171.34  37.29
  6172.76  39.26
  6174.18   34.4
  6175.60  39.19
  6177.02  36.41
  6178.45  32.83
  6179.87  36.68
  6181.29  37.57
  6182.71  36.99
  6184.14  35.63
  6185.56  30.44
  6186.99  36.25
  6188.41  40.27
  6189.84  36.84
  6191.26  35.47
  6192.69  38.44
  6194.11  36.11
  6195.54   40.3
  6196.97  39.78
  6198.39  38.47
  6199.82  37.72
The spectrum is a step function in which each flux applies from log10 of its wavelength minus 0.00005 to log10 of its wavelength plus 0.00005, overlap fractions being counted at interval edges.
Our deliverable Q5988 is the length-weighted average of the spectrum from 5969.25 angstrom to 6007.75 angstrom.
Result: 33.6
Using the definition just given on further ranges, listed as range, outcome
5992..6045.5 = 34.2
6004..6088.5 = 34.9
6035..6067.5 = 35.4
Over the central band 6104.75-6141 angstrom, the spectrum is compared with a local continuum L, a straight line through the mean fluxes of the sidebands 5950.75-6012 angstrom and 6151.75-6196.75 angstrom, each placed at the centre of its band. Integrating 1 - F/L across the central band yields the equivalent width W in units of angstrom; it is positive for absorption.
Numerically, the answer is -1.8 angstrom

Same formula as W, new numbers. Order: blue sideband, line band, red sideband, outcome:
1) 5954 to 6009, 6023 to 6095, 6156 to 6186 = -2.1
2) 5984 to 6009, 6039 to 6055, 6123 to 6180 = -1.5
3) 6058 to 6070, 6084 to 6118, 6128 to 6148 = -2.7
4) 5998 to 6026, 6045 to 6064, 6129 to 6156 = -0.7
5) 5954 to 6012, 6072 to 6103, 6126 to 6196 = -0.8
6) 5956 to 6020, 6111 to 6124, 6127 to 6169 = 0.1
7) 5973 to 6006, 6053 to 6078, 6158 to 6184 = 0.9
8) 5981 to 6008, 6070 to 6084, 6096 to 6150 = 0.2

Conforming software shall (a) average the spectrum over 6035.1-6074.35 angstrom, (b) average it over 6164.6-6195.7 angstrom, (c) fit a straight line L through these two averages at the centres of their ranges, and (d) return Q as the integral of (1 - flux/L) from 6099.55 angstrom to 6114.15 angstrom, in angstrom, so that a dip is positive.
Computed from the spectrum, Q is -1.3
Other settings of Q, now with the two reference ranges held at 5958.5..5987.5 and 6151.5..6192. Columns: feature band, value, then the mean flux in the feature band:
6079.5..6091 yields -0.88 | 37.8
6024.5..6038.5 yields -0.57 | 36.1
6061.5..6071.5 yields 0.71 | 32.4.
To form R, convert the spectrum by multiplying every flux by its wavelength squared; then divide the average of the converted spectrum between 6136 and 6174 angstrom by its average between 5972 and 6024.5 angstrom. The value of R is 1.1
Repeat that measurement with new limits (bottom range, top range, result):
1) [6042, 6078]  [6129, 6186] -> 1.08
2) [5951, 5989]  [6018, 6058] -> 1.08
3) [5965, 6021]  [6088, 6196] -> 1.14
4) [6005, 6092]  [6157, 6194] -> 1.07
